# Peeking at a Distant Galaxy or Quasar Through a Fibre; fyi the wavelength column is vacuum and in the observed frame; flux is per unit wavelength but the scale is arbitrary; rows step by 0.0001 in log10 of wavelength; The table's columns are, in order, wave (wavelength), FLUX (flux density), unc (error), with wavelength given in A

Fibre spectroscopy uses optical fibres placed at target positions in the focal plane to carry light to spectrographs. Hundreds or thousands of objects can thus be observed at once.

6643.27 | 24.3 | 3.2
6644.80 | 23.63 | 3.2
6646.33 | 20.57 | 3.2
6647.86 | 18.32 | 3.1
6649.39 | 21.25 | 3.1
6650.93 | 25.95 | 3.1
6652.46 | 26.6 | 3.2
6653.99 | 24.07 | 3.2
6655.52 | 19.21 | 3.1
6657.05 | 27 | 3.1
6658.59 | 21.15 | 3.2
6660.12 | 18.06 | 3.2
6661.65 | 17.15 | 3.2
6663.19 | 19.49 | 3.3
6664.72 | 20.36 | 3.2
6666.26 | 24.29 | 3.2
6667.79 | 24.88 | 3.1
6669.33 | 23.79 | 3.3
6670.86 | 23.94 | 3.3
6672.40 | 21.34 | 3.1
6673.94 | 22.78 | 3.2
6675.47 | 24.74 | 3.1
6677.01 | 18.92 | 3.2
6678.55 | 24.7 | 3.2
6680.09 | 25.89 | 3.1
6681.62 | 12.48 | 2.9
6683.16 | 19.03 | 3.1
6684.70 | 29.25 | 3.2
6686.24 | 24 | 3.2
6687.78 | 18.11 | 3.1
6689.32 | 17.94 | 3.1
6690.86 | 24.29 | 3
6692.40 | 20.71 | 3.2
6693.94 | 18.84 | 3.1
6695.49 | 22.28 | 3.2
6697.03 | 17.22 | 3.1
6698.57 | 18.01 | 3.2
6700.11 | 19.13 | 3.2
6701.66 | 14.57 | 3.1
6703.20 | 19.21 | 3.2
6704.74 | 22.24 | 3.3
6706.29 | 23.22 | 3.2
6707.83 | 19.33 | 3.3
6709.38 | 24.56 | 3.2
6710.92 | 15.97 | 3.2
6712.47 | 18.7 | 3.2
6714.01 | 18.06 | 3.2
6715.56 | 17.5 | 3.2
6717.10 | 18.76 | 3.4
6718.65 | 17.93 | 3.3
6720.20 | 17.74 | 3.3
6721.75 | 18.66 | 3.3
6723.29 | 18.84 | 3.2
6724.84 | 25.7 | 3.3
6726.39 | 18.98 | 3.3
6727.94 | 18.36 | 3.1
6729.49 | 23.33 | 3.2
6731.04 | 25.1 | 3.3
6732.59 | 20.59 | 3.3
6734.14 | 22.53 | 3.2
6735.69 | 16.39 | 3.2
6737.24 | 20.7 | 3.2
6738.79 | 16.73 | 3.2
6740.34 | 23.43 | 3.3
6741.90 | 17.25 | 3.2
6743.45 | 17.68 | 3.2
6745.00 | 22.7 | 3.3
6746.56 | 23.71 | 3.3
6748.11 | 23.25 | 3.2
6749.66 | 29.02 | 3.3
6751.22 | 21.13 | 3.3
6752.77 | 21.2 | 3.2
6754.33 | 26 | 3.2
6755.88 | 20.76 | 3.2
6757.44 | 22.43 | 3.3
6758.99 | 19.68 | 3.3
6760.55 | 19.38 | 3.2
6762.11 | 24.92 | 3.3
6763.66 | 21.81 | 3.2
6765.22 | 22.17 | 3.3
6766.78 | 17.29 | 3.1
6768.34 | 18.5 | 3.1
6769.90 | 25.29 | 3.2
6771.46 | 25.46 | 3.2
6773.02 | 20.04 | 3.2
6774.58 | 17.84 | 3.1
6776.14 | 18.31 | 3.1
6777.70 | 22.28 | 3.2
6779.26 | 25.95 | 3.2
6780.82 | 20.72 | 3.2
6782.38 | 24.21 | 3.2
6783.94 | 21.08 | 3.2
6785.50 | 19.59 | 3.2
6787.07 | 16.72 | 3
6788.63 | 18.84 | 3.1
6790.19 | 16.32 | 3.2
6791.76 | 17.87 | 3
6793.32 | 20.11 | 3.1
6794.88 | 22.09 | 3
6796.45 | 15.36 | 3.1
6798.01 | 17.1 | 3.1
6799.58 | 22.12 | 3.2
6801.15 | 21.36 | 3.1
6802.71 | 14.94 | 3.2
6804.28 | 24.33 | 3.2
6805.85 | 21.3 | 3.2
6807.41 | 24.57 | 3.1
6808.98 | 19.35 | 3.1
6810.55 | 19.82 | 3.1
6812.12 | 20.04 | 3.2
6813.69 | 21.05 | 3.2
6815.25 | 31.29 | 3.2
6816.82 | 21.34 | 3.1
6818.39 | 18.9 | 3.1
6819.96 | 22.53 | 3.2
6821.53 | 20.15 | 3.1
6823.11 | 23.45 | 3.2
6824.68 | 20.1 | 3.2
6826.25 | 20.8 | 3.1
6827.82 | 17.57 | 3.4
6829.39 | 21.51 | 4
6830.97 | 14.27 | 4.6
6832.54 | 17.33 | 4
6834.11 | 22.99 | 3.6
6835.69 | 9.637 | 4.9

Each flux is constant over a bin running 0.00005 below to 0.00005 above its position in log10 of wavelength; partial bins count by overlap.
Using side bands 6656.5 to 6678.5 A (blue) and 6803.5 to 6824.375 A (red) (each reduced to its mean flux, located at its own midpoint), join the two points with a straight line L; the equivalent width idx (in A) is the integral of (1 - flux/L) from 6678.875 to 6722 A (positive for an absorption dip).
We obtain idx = 4.3 A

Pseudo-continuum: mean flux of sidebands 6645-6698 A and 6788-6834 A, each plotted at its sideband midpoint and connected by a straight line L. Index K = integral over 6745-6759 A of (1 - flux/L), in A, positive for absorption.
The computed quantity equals -1.5 A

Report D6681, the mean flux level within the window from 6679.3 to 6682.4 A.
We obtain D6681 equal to 19.2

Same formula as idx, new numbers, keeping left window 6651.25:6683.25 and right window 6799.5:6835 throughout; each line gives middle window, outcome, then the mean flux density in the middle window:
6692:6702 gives 1.4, 18.8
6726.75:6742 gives 0.7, 20.5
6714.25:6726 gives 1.3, 19.2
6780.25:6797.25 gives 1.4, 19.3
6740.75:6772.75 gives -1.0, 22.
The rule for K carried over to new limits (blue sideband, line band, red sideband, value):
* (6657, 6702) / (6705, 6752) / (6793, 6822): 1.1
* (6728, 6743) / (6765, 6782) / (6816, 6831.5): -0.8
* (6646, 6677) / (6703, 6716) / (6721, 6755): 1.0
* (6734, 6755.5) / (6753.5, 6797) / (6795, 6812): 0.0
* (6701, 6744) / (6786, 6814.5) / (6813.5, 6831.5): 1.7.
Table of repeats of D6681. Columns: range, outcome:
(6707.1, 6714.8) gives 19.3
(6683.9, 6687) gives 26.5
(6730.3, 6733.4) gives 22.8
